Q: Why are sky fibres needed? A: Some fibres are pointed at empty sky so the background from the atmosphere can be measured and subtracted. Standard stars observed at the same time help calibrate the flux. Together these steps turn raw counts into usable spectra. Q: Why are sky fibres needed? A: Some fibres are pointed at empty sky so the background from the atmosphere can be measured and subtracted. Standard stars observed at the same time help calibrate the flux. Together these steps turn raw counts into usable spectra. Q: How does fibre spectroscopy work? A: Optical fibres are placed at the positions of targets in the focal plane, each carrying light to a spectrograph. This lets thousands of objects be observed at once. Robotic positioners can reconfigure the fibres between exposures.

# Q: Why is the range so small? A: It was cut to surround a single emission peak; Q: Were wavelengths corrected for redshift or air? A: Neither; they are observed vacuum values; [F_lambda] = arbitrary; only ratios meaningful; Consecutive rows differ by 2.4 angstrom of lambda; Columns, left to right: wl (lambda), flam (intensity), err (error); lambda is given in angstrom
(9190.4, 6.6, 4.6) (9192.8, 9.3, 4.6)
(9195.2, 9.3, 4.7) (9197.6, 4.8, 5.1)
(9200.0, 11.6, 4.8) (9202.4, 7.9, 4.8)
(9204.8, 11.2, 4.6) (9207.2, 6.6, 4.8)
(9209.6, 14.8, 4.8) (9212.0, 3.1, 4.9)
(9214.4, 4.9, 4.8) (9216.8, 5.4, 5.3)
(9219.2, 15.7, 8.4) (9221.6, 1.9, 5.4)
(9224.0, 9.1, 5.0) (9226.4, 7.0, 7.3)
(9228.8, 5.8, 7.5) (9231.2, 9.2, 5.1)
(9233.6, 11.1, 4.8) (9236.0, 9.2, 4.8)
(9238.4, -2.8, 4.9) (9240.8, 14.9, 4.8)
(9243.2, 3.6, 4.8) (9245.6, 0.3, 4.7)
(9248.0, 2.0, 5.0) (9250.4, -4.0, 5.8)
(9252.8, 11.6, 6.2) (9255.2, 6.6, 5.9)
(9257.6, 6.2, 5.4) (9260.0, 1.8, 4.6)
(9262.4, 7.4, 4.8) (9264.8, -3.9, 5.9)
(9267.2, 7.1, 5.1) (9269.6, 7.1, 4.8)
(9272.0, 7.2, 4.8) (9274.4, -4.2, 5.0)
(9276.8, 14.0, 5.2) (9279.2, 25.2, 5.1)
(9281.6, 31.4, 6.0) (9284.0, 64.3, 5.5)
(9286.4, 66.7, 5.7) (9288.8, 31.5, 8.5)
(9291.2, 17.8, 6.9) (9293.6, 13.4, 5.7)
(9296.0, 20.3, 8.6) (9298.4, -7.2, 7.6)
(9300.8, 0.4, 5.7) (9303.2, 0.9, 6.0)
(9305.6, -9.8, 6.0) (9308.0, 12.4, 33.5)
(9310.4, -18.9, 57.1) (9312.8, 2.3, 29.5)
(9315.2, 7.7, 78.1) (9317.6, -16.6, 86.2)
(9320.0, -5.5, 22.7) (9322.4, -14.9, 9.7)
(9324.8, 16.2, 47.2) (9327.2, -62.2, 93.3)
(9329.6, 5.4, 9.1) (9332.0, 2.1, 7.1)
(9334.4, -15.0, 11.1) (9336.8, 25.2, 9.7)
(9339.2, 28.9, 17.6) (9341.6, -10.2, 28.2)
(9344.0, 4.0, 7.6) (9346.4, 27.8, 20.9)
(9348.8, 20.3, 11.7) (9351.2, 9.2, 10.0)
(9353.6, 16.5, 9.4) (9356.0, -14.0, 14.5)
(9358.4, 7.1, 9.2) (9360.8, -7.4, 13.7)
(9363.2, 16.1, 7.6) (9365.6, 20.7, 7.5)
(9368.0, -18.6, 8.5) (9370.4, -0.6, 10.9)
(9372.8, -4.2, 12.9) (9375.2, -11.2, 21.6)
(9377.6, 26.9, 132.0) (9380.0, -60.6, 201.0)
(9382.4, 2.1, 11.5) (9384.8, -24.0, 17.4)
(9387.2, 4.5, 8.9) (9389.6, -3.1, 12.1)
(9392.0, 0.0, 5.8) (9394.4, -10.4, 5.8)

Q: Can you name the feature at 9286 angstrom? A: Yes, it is H-beta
